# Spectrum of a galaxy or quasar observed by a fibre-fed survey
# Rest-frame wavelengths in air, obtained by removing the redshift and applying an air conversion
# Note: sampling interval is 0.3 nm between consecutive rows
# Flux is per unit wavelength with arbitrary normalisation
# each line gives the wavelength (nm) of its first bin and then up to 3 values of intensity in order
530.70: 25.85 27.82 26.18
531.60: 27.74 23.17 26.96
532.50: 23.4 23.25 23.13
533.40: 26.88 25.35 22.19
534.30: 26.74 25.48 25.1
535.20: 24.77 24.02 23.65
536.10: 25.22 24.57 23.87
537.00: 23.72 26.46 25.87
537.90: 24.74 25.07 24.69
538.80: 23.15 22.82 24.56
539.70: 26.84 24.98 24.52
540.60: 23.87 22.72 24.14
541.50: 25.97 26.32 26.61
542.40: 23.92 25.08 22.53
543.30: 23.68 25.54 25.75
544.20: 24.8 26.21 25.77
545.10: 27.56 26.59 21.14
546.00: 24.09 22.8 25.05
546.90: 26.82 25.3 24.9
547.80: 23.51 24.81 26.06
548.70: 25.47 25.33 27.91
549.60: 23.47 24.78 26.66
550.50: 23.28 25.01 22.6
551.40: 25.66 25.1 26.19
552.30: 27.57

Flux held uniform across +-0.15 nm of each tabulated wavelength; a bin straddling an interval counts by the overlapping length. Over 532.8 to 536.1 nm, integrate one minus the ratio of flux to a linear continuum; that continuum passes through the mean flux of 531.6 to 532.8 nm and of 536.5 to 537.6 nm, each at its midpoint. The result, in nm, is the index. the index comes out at 0.01 nm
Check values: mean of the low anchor 24.8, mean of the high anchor 24.8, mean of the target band 24.7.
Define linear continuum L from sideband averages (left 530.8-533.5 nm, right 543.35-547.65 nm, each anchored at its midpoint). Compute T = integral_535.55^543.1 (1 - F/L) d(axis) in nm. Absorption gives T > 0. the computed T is 0.180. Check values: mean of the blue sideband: 25.4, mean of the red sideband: 25.1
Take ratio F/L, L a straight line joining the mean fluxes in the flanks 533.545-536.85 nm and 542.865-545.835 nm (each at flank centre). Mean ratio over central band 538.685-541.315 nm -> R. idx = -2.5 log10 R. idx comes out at 0.03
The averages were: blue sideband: 24.6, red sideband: 25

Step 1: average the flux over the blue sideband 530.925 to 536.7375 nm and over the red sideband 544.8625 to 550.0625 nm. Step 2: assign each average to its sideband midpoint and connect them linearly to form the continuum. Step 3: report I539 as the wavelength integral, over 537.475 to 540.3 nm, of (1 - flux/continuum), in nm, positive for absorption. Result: 0.03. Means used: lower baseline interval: 25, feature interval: 24.7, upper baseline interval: 25.1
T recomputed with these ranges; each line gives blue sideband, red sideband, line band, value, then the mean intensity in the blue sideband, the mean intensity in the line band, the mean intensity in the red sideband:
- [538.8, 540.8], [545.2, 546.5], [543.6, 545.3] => -0.14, 24.4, 26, 23.9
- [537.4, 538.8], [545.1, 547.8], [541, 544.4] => -0.02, 24.9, 24.9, 24.7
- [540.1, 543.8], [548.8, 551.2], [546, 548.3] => 0.01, 24.6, 24.7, 24.9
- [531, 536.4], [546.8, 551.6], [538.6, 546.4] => 0.10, 25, 24.7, 25.1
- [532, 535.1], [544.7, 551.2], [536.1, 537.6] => 0.00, 24.8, 24.8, 25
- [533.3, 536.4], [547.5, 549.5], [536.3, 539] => 0.04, 24.9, 24.6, 25.4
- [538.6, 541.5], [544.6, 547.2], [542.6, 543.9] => 0.02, 24.3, 24.4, 25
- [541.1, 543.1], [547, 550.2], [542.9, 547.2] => 0.03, 25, 24.9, 25.3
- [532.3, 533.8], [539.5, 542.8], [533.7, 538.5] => -0.02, 24.5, 24.8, 25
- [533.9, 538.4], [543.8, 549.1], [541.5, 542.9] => -0.03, 24.8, 25.4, 25.1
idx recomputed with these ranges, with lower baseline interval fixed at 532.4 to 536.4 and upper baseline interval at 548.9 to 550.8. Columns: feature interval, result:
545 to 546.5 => 0.03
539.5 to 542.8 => -0.01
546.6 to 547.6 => -0.02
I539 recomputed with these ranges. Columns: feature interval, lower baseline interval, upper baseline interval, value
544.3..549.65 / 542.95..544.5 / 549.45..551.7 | -0.12 nm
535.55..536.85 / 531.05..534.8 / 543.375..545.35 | 0.05 nm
